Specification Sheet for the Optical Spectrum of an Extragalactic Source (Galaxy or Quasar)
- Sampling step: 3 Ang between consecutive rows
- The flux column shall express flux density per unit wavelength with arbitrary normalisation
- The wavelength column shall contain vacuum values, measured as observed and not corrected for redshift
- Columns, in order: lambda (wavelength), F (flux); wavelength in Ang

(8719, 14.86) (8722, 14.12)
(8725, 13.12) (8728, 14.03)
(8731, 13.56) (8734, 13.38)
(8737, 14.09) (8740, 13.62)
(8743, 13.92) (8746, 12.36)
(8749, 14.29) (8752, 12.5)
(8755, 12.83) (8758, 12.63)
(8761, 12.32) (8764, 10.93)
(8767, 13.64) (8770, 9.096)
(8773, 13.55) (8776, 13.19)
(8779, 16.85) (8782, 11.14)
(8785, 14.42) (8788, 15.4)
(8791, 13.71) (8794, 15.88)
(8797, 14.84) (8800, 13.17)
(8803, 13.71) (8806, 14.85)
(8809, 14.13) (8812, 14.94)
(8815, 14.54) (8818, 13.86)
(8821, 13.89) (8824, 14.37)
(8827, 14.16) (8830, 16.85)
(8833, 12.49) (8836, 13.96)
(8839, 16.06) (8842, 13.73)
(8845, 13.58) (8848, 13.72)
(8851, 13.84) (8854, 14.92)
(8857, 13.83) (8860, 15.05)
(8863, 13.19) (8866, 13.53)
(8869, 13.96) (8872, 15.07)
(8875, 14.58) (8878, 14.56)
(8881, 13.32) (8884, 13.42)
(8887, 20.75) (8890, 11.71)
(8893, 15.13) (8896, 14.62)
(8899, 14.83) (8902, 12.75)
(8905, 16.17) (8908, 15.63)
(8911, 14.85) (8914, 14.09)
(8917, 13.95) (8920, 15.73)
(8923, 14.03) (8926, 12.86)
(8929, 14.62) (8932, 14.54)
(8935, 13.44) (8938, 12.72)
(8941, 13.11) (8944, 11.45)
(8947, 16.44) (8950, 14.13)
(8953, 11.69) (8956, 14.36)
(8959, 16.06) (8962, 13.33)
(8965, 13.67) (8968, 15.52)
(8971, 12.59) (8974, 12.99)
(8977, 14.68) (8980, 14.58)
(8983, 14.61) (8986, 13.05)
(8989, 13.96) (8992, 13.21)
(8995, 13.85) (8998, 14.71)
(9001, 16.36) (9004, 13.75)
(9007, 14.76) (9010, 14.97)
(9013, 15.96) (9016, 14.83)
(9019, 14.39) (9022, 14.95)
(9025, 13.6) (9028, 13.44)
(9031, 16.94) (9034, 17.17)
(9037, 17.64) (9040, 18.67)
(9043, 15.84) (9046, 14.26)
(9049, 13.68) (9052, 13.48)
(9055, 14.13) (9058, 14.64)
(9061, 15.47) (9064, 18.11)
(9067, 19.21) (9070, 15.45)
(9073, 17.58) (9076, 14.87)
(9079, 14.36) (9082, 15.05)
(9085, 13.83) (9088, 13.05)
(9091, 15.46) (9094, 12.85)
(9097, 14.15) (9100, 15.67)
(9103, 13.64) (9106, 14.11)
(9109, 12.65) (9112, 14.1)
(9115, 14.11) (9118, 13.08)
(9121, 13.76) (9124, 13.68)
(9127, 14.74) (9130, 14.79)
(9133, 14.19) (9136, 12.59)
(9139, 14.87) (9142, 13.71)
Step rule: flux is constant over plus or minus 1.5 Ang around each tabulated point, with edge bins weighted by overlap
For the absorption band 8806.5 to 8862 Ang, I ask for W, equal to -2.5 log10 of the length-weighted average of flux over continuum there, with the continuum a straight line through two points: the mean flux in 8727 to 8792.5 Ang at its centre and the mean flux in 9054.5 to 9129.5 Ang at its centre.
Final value -0.06 mag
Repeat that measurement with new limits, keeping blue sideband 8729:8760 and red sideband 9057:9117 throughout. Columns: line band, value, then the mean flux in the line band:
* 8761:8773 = 0.15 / 11.7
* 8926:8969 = 0.03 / 13.9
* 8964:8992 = 0.04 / 13.9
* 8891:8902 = -0.03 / 14.4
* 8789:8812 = -0.06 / 14.4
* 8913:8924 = -0.03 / 14.5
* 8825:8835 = -0.06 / 14.5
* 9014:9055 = -0.04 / 15.3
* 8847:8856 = -0.03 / 14.2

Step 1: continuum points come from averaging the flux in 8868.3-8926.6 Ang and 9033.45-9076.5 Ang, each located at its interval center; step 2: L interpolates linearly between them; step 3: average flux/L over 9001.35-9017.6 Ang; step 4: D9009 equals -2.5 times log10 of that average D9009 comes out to 0.05 mag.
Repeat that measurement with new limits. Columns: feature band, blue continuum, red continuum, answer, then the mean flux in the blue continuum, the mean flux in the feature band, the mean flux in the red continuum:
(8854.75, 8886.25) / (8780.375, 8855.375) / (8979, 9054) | 0.015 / 14.2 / 14.2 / 14.9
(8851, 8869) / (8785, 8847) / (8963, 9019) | 0.024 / 14.4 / 14.1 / 14.3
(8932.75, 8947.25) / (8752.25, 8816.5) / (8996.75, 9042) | 0.125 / 13.6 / 13.2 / 15.5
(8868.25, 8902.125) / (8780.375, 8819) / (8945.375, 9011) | -0.032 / 14.2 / 14.6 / 14.2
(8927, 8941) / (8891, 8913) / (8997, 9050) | 0.091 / 14.8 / 13.7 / 15.4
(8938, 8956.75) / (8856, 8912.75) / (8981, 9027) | 0.084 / 14.6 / 13.4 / 14.5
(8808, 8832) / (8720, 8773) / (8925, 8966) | -0.100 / 13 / 14.6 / 13.8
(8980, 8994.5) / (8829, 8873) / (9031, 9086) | 0.108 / 14.2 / 13.8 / 15.8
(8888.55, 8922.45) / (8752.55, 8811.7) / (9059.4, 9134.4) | -0.039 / 13.5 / 14.5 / 14.7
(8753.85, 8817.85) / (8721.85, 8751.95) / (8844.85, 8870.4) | 0.010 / 13.6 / 13.6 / 14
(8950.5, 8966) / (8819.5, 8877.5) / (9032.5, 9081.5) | 0.095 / 14.3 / 13.8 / 15.9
